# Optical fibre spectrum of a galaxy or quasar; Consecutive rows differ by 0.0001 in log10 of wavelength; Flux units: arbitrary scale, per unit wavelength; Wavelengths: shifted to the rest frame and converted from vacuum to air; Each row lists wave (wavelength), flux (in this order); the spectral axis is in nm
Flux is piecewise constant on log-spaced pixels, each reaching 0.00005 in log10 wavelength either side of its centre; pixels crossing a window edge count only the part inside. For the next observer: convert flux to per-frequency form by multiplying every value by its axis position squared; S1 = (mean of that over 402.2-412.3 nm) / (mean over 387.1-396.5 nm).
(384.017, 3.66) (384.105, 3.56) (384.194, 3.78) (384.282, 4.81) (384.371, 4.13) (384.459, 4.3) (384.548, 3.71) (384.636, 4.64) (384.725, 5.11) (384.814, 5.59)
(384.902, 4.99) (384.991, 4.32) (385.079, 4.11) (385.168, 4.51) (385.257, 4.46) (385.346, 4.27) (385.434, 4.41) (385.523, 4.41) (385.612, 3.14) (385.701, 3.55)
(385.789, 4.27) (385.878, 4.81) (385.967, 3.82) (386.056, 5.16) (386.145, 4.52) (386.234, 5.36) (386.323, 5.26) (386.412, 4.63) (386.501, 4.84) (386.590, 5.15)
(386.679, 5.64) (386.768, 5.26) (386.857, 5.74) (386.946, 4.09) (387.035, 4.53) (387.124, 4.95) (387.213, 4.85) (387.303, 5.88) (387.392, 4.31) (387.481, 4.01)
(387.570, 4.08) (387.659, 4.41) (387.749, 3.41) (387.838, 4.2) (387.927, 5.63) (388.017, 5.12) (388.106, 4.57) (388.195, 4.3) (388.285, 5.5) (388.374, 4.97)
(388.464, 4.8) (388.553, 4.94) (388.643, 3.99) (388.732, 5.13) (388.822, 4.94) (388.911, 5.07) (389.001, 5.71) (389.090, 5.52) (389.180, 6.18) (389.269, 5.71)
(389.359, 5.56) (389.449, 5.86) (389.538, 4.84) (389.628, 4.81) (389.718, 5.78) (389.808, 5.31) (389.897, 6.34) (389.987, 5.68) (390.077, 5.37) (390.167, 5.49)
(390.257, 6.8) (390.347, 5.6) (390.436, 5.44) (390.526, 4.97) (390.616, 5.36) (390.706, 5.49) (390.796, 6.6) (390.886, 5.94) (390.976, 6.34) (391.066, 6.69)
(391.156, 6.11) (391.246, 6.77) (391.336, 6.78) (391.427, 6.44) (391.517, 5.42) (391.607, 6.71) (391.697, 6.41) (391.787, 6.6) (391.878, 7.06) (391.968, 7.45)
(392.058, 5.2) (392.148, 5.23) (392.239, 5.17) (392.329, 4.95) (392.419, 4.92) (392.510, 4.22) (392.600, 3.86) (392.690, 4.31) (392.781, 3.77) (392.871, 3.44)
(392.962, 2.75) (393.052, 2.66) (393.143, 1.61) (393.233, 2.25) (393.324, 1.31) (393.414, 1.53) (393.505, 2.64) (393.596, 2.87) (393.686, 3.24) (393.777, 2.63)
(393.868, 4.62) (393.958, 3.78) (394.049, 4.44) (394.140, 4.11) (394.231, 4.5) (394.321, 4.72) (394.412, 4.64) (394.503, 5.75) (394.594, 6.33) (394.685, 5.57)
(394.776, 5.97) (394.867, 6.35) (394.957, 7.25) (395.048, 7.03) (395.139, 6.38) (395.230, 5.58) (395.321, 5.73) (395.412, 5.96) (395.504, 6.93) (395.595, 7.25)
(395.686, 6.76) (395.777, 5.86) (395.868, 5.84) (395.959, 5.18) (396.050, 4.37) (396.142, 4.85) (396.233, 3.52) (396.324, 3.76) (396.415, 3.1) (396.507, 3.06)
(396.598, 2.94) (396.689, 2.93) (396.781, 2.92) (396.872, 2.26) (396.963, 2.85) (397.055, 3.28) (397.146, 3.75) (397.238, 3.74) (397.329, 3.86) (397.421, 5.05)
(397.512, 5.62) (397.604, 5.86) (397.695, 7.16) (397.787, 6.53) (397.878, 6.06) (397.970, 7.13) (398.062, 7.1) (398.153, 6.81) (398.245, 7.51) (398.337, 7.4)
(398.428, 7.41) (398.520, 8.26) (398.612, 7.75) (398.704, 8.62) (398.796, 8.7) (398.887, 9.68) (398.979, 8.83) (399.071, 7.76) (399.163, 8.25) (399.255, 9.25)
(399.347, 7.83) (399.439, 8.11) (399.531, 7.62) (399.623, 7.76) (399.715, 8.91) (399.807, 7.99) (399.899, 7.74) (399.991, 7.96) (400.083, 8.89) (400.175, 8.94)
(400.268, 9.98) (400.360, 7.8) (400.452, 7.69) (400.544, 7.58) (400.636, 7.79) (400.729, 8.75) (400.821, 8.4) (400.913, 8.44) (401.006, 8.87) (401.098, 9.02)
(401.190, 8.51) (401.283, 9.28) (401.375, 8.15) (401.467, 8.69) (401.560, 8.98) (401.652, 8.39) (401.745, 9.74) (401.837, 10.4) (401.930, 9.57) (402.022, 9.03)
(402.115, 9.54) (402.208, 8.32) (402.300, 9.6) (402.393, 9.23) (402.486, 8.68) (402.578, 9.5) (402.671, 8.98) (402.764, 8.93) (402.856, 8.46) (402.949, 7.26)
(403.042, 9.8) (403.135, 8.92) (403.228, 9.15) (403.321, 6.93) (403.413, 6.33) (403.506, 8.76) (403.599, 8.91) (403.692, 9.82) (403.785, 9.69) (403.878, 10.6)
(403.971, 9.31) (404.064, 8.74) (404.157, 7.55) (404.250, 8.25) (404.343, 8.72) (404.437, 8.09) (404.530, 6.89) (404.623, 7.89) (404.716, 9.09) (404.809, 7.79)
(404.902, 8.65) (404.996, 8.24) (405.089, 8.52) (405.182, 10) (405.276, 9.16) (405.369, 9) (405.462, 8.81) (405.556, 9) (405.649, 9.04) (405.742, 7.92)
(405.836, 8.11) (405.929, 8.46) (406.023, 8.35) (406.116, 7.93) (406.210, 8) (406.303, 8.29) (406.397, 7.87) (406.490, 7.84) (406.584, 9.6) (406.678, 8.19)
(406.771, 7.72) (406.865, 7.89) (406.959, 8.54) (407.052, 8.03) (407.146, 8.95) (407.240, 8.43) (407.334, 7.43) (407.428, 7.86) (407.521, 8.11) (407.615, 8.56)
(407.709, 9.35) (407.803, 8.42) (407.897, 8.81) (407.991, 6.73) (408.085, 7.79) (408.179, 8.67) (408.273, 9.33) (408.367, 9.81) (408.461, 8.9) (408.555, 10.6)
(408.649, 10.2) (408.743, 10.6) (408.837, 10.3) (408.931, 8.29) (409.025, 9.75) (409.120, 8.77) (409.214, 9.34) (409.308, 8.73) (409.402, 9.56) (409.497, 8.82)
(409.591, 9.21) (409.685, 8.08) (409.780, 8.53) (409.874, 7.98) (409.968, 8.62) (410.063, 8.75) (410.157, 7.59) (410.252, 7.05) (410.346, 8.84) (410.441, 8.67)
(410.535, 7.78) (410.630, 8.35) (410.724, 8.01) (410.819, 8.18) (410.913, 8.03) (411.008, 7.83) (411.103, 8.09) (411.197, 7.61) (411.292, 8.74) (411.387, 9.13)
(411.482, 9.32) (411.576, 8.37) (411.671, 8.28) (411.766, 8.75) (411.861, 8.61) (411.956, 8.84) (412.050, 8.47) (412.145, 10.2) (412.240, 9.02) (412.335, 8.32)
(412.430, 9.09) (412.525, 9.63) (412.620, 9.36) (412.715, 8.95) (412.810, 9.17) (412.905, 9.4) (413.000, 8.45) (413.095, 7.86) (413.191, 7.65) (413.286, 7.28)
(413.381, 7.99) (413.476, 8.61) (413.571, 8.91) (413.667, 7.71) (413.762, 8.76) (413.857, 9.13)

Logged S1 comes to 1.84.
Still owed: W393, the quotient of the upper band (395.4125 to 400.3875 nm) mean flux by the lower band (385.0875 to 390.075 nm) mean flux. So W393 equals 1.3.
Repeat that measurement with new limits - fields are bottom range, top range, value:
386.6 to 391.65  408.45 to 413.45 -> 1.63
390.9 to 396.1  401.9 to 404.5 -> 1.74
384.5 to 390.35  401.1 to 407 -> 1.77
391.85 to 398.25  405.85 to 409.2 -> 1.84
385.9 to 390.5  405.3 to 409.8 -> 1.71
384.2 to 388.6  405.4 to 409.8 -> 1.87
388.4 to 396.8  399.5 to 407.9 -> 1.70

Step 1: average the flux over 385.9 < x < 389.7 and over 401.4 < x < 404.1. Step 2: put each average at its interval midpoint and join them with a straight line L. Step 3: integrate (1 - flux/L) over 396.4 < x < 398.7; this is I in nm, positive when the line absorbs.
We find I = 0.70 nm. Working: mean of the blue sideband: 4.94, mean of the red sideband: 8.97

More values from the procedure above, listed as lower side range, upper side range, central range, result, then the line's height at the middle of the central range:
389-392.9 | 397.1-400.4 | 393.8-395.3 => 0.25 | 6.47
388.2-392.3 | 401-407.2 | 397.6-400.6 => -0.13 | 7.6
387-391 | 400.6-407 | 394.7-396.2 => 0.15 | 6.71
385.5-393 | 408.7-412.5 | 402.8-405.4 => -0.34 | 7.6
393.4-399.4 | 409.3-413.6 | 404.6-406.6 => -0.31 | 7.38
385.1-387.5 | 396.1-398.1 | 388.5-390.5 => -0.38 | 4.59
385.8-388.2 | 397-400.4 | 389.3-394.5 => 0.76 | 5.83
